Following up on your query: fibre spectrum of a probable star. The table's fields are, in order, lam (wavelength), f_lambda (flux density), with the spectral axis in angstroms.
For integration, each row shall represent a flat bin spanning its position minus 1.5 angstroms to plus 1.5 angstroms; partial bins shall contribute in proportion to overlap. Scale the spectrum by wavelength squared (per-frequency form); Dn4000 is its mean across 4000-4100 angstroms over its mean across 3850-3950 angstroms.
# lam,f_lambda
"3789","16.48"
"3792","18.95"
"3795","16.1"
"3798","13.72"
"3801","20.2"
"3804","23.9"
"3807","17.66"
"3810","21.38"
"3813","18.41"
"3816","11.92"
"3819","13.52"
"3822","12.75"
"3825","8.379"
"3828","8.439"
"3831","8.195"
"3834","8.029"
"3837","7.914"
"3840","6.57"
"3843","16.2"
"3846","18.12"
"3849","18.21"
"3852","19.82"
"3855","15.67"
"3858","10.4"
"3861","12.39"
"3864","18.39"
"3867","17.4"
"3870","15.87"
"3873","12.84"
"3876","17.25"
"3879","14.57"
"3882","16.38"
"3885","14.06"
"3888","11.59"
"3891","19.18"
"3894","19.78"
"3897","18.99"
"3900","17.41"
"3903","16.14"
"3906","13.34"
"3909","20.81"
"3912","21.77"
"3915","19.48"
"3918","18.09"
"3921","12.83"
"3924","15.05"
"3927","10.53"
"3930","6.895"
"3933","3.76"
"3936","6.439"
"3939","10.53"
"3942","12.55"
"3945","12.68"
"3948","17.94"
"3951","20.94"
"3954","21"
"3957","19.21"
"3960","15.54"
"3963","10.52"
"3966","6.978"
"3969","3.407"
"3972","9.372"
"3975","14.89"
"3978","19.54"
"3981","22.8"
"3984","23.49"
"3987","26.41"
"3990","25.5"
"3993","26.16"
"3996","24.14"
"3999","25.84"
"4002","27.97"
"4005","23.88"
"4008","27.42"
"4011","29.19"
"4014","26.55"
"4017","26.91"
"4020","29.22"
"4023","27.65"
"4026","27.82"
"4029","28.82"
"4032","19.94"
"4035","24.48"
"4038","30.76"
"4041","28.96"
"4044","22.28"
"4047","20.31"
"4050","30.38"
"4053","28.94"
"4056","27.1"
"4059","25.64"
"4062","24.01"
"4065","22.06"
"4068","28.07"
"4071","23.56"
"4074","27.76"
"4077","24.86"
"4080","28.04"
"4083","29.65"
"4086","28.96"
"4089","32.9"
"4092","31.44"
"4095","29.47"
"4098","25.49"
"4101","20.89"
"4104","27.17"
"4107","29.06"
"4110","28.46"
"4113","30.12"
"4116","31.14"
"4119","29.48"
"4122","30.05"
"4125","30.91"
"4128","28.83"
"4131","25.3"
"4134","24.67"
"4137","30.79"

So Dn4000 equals 2.0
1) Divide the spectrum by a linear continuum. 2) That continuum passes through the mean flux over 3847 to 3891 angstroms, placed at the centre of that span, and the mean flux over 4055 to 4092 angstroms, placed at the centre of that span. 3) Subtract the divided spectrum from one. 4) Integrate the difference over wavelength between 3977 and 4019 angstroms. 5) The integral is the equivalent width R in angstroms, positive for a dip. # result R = -4.98 angstroms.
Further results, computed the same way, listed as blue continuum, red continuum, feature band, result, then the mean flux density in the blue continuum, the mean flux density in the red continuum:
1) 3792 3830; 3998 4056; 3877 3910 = 5.54 angstroms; 15.6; 26.7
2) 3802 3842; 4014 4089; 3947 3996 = 9.04 angstroms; 13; 26.6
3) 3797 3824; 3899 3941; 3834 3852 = 2.77 angstroms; 17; 13.7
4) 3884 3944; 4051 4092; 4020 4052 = -2.65 angstroms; 14.4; 27.2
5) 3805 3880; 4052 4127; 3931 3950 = 8.54 angstroms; 14.1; 27.8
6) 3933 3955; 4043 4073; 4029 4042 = -1.80 angstroms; 13.7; 25.3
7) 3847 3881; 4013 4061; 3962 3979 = 9.05 angstroms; 15.8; 26.6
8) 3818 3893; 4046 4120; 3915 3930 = 3.18 angstroms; 13.7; 27.4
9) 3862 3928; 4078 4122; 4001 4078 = -4.06 angstroms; 16.5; 28.7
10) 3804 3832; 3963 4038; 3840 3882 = 1.24 angstroms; 14.1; 22.8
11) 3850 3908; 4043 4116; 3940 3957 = 2.41 angstroms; 15.9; 27.1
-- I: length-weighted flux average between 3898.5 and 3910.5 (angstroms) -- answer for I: 16.9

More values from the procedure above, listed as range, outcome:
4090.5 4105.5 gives 26.9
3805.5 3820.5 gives 16.6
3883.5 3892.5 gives 14.9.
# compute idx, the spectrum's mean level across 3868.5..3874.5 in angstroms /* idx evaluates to 14.4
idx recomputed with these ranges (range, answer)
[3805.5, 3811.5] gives 19.5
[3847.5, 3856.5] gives 17.9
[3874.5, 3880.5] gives 15.9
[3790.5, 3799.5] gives 16.3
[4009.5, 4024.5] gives 27.9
